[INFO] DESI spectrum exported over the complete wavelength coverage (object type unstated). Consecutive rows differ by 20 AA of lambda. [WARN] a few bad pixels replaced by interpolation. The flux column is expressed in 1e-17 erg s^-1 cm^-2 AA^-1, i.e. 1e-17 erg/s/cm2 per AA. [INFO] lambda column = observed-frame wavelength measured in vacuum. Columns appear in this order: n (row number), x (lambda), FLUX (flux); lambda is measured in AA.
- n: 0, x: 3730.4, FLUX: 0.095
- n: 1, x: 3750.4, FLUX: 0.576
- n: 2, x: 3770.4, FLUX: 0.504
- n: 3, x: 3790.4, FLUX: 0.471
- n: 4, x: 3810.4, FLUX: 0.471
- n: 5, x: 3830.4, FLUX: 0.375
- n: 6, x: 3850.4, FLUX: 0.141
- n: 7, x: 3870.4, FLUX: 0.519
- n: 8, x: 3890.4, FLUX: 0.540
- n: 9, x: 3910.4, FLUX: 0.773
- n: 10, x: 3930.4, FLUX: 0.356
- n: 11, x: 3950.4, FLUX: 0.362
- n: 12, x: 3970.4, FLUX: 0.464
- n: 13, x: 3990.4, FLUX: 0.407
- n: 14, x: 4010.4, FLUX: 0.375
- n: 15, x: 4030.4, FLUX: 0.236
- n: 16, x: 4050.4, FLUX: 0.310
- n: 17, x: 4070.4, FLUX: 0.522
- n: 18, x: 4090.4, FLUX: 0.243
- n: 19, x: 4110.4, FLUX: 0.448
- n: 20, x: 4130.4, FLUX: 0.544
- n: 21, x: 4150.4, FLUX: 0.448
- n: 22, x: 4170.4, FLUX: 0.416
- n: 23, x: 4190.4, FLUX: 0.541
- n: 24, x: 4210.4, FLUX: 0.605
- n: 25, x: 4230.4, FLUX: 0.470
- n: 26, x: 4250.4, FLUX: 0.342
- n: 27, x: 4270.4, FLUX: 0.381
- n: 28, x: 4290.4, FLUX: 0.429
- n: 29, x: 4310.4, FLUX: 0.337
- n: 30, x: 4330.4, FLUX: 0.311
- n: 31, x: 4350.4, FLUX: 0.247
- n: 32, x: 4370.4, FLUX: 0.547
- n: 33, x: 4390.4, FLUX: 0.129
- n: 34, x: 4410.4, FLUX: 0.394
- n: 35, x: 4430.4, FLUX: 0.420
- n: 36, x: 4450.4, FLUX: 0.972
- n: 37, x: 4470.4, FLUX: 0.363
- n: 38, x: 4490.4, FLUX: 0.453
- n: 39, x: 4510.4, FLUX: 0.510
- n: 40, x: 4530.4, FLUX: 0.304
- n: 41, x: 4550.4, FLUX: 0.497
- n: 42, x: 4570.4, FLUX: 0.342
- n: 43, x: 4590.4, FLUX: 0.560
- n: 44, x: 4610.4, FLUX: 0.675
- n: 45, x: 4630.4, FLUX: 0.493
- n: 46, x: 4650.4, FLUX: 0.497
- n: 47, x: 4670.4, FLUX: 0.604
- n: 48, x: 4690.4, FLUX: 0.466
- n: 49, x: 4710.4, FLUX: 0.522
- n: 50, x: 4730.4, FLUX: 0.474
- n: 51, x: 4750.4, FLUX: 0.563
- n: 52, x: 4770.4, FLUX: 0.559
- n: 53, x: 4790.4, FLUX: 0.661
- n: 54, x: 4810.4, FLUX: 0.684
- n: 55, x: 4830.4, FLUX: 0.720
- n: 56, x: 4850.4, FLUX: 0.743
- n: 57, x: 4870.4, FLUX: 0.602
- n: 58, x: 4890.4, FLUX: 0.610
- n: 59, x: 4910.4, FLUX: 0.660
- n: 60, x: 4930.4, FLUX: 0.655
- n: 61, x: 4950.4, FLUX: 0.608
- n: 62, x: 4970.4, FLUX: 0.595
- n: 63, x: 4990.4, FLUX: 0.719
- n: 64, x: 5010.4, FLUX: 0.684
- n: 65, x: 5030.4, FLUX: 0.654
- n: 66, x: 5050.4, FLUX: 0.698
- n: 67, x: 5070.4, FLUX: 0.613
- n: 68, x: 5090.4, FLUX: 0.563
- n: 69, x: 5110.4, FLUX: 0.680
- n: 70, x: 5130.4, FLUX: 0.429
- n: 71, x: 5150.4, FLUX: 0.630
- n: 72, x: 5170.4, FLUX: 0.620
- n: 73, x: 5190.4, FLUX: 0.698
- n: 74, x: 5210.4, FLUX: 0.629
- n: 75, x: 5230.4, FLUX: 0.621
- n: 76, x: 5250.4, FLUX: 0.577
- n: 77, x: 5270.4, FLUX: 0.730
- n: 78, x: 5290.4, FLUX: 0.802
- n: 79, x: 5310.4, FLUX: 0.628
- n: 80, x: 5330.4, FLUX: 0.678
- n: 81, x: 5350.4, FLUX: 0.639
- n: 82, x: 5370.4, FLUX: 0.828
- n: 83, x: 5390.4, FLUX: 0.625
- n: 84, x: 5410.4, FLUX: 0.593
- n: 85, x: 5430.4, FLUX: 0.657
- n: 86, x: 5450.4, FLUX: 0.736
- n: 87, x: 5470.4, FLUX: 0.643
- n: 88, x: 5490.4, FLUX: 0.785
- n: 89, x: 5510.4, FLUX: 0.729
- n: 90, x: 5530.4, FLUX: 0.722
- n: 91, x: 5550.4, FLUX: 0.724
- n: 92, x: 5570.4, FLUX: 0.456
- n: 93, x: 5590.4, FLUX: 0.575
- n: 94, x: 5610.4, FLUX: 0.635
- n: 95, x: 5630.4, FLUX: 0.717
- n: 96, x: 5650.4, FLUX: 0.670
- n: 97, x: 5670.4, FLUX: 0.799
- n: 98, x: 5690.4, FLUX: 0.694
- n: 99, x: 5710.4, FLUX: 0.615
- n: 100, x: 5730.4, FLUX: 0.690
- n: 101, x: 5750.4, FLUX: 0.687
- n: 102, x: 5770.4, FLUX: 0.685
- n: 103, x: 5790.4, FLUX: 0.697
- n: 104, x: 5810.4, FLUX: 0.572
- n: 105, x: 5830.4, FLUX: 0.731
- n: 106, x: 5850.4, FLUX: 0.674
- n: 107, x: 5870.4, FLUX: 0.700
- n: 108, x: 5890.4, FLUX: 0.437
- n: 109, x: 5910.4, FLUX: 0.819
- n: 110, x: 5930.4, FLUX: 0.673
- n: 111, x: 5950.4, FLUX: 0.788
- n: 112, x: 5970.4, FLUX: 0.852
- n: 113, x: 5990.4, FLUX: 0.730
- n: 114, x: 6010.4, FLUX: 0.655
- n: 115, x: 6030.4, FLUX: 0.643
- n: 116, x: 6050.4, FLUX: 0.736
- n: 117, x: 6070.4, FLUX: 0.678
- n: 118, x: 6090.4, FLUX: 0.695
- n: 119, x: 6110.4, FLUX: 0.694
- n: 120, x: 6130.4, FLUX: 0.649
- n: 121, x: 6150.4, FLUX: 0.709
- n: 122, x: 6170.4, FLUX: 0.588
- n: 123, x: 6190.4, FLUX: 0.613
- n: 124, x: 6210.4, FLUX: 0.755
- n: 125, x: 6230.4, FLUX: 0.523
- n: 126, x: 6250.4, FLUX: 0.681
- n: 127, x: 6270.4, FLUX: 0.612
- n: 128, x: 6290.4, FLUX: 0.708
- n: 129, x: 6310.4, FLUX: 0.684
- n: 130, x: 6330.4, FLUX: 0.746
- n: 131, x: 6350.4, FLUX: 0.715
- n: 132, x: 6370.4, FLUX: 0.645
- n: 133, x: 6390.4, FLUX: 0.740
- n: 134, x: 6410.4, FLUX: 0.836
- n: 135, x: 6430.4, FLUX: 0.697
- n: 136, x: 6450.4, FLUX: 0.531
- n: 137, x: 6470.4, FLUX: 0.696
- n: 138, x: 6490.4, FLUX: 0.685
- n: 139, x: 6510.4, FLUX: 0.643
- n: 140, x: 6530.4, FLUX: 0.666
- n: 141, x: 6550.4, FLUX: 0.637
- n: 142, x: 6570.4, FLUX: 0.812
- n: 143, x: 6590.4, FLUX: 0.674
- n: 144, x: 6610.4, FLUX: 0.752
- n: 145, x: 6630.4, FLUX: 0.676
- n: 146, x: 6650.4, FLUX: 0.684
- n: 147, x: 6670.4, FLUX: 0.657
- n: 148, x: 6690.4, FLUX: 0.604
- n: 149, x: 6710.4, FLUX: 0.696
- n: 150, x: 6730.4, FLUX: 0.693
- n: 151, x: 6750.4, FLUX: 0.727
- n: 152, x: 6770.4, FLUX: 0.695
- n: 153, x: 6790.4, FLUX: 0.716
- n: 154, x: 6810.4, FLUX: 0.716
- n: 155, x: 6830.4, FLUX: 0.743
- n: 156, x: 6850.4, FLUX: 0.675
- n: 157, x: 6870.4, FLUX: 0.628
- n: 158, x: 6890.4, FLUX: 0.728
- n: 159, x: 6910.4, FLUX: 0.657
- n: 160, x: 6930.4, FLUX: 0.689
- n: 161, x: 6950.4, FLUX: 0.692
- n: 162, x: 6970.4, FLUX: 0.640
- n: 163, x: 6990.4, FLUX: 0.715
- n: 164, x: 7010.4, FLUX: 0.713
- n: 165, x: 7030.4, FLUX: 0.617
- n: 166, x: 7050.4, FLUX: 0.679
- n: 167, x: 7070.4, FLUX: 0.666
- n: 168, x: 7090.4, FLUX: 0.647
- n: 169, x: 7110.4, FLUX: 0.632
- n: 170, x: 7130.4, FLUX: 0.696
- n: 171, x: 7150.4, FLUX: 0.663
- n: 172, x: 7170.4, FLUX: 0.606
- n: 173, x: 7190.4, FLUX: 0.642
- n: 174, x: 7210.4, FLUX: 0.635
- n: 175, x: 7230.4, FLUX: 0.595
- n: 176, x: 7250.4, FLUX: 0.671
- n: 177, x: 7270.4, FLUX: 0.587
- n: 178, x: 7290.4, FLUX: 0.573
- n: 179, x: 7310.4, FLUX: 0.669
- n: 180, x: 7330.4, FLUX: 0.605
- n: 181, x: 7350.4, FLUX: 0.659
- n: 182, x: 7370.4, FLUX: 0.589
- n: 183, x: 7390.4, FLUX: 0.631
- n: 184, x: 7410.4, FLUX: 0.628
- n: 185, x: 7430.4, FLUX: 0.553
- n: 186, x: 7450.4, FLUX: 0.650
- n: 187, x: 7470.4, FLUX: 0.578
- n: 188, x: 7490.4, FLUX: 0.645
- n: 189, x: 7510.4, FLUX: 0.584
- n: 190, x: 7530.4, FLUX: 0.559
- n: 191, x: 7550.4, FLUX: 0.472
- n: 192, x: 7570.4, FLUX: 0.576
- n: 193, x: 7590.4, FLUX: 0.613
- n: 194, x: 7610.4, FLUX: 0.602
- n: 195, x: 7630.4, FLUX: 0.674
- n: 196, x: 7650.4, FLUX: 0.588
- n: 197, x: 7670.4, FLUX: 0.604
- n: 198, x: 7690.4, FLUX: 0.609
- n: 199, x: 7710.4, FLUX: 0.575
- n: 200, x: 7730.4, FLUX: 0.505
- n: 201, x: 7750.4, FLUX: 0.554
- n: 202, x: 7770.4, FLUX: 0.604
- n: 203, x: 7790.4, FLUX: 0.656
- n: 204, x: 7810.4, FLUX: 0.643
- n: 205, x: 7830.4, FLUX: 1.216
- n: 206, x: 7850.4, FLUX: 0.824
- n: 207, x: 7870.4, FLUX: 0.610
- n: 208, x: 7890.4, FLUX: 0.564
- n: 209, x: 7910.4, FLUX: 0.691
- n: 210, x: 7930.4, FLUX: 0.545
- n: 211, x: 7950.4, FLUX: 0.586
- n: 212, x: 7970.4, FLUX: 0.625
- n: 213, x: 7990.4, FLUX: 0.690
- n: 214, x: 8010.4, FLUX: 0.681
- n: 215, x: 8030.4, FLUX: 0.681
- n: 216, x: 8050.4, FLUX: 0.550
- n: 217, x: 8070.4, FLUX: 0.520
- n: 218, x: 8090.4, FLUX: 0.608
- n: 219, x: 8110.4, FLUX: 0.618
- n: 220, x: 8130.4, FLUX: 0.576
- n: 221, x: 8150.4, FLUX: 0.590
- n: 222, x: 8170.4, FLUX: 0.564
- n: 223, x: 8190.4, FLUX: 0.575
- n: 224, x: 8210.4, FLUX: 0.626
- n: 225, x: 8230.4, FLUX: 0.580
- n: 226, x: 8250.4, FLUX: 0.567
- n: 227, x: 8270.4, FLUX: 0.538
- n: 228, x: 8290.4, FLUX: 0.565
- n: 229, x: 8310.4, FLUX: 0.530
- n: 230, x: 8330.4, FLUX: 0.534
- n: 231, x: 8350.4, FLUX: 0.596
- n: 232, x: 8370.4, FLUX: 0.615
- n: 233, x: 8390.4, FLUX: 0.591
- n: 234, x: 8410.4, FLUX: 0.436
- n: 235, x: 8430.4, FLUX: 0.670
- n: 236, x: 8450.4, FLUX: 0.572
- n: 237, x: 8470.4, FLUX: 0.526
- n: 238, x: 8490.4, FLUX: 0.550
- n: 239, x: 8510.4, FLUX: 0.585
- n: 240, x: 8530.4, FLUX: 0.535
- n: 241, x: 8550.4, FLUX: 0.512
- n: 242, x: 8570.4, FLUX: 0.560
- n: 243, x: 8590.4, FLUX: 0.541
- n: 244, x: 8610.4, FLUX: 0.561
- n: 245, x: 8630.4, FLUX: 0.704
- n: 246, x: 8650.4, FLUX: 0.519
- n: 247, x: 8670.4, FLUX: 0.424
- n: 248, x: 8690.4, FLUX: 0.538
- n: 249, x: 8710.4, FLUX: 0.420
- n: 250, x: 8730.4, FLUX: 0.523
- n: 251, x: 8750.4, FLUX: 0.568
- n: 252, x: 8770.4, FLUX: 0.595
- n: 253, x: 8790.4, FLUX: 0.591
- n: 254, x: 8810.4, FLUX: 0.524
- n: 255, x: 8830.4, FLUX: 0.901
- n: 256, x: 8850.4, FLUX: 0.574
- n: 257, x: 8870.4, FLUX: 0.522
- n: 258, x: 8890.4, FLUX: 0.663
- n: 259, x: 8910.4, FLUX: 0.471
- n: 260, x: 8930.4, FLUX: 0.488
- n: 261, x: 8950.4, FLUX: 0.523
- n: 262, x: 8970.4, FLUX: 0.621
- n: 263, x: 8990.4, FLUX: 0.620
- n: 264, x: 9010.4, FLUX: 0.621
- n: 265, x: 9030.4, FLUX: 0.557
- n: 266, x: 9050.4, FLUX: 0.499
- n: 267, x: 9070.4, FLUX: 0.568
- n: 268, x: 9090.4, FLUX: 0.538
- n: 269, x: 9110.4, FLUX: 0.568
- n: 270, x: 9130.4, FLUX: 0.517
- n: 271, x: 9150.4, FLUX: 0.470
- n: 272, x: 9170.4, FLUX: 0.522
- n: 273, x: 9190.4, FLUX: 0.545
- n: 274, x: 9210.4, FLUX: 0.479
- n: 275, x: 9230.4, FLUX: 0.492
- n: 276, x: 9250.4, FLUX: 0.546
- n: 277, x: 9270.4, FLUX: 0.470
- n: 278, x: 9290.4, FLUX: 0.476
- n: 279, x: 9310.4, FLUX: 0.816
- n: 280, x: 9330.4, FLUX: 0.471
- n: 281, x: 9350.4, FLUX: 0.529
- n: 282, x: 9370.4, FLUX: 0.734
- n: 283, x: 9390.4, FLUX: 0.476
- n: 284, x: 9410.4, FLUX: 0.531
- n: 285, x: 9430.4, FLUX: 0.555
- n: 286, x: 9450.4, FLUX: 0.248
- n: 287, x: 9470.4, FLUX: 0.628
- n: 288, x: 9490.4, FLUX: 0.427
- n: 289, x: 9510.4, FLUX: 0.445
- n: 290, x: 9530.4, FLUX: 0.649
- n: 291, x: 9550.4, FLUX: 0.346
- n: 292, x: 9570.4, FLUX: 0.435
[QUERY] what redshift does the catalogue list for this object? 0.192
